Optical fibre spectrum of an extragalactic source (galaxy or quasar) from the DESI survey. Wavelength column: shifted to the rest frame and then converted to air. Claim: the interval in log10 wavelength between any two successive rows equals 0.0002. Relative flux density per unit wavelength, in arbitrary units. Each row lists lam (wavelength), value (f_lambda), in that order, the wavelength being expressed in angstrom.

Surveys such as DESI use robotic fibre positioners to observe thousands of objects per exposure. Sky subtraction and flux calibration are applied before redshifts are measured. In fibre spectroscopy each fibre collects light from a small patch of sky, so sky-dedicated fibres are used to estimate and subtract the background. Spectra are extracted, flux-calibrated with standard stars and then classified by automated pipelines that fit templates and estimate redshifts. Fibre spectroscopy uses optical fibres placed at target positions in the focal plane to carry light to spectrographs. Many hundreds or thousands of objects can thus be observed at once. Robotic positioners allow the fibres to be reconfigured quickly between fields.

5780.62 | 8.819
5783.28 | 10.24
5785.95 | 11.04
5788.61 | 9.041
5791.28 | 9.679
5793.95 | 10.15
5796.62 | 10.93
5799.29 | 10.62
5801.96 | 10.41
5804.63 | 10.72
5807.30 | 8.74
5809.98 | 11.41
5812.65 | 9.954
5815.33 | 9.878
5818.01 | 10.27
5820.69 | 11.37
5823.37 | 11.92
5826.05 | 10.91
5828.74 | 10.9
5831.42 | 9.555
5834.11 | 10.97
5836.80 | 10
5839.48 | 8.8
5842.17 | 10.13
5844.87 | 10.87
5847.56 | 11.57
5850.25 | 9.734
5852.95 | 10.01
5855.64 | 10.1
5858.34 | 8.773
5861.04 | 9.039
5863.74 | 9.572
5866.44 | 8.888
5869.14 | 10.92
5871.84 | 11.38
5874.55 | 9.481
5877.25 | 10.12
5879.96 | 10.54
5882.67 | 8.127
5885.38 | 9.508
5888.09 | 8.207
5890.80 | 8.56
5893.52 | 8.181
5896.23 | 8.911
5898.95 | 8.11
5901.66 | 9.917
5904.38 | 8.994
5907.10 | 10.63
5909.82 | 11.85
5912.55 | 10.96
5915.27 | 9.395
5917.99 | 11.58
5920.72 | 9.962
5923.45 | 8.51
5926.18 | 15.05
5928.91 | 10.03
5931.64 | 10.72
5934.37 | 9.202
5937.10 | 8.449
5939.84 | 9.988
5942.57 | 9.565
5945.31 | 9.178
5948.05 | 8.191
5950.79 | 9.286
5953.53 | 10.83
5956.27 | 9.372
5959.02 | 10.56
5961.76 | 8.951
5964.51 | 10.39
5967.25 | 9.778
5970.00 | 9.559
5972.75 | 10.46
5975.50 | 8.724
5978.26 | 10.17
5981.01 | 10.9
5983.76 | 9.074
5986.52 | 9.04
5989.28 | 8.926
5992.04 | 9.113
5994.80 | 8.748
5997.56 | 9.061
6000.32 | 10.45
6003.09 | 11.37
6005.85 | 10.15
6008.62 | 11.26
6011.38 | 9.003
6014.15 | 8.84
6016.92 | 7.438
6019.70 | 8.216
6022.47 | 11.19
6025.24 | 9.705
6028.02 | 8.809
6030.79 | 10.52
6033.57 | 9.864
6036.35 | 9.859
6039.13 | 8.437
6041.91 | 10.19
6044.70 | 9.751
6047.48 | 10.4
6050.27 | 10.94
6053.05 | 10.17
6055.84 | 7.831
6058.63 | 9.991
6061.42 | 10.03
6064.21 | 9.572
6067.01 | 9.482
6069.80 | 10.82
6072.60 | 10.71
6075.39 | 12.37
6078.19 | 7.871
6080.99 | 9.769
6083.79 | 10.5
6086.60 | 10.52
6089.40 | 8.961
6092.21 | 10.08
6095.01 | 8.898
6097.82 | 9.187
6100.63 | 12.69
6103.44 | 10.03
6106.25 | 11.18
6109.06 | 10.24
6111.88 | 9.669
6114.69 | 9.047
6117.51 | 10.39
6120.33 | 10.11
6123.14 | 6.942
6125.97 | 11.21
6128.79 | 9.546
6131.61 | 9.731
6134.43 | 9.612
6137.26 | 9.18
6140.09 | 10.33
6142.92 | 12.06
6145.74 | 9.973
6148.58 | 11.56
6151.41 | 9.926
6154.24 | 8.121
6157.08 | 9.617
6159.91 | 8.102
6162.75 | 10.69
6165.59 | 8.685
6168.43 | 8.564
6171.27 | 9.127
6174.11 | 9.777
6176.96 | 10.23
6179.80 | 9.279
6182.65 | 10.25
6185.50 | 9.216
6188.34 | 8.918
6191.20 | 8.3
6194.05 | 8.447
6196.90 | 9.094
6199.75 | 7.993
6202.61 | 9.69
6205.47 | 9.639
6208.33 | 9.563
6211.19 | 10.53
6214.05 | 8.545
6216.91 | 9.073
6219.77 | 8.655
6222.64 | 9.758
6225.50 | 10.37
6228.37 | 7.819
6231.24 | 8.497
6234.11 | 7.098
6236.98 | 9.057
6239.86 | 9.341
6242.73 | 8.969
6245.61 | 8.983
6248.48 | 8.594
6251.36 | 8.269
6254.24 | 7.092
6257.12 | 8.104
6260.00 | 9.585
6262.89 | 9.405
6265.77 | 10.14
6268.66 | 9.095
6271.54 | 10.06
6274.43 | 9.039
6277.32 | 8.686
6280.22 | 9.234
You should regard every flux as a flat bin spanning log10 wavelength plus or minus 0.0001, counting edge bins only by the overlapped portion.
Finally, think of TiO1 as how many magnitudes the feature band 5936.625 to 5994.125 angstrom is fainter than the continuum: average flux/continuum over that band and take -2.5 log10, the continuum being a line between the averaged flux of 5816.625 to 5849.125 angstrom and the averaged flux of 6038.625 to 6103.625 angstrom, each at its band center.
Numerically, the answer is 0.077 mag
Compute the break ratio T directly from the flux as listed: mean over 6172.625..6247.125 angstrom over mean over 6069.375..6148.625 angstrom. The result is 0.90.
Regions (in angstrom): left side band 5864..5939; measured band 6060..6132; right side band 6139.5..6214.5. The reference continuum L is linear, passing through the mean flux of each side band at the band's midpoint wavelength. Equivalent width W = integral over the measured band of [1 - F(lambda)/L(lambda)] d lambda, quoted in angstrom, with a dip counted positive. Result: -2.90 angstrom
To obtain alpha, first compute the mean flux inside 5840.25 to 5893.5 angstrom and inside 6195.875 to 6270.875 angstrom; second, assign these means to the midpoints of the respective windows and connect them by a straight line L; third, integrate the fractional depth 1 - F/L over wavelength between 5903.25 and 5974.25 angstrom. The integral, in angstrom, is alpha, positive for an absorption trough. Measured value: -3.6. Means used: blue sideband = 9.71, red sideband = 8.97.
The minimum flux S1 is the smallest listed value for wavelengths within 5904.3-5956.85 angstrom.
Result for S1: 8.191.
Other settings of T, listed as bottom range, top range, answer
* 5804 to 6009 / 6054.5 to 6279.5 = 0.95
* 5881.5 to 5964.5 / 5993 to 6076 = 1.01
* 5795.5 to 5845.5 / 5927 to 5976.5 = 0.93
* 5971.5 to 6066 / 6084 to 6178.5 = 1.02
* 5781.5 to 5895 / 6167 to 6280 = 0.90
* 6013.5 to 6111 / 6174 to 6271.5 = 0.92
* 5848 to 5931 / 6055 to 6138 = 1.00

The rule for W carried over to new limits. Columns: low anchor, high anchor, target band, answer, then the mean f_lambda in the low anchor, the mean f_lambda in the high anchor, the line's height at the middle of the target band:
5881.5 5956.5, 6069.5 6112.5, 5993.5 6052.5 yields 1.63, 9.7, 10.2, 10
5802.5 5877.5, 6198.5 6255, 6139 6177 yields -2.54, 10.2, 8.9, 9.13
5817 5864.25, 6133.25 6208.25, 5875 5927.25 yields 1.54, 10.3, 9.47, 10.1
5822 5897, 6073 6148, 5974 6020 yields 2.21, 9.85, 10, 9.95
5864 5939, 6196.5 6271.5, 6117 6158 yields -2.87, 9.86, 8.98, 9.23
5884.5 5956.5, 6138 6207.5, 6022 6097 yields -2.14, 9.75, 9.48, 9.6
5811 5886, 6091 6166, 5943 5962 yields 0.99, 10.1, 9.9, 10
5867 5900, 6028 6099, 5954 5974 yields -0.71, 9.34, 9.85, 9.57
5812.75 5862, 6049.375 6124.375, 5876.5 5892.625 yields 1.72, 10.3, 9.93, 10.2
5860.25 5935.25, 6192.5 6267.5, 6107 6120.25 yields -0.95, 9.88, 8.93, 9.27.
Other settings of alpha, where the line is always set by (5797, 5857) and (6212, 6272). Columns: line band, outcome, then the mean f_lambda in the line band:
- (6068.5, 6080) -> -1.11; 10.4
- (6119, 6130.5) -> -0.18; 9.46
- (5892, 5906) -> 1.78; 8.85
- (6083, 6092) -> -0.49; 9.96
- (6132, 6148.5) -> -1.88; 10.3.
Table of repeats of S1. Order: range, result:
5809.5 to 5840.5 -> 8.8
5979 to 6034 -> 7.438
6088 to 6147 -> 6.942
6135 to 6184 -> 8.102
